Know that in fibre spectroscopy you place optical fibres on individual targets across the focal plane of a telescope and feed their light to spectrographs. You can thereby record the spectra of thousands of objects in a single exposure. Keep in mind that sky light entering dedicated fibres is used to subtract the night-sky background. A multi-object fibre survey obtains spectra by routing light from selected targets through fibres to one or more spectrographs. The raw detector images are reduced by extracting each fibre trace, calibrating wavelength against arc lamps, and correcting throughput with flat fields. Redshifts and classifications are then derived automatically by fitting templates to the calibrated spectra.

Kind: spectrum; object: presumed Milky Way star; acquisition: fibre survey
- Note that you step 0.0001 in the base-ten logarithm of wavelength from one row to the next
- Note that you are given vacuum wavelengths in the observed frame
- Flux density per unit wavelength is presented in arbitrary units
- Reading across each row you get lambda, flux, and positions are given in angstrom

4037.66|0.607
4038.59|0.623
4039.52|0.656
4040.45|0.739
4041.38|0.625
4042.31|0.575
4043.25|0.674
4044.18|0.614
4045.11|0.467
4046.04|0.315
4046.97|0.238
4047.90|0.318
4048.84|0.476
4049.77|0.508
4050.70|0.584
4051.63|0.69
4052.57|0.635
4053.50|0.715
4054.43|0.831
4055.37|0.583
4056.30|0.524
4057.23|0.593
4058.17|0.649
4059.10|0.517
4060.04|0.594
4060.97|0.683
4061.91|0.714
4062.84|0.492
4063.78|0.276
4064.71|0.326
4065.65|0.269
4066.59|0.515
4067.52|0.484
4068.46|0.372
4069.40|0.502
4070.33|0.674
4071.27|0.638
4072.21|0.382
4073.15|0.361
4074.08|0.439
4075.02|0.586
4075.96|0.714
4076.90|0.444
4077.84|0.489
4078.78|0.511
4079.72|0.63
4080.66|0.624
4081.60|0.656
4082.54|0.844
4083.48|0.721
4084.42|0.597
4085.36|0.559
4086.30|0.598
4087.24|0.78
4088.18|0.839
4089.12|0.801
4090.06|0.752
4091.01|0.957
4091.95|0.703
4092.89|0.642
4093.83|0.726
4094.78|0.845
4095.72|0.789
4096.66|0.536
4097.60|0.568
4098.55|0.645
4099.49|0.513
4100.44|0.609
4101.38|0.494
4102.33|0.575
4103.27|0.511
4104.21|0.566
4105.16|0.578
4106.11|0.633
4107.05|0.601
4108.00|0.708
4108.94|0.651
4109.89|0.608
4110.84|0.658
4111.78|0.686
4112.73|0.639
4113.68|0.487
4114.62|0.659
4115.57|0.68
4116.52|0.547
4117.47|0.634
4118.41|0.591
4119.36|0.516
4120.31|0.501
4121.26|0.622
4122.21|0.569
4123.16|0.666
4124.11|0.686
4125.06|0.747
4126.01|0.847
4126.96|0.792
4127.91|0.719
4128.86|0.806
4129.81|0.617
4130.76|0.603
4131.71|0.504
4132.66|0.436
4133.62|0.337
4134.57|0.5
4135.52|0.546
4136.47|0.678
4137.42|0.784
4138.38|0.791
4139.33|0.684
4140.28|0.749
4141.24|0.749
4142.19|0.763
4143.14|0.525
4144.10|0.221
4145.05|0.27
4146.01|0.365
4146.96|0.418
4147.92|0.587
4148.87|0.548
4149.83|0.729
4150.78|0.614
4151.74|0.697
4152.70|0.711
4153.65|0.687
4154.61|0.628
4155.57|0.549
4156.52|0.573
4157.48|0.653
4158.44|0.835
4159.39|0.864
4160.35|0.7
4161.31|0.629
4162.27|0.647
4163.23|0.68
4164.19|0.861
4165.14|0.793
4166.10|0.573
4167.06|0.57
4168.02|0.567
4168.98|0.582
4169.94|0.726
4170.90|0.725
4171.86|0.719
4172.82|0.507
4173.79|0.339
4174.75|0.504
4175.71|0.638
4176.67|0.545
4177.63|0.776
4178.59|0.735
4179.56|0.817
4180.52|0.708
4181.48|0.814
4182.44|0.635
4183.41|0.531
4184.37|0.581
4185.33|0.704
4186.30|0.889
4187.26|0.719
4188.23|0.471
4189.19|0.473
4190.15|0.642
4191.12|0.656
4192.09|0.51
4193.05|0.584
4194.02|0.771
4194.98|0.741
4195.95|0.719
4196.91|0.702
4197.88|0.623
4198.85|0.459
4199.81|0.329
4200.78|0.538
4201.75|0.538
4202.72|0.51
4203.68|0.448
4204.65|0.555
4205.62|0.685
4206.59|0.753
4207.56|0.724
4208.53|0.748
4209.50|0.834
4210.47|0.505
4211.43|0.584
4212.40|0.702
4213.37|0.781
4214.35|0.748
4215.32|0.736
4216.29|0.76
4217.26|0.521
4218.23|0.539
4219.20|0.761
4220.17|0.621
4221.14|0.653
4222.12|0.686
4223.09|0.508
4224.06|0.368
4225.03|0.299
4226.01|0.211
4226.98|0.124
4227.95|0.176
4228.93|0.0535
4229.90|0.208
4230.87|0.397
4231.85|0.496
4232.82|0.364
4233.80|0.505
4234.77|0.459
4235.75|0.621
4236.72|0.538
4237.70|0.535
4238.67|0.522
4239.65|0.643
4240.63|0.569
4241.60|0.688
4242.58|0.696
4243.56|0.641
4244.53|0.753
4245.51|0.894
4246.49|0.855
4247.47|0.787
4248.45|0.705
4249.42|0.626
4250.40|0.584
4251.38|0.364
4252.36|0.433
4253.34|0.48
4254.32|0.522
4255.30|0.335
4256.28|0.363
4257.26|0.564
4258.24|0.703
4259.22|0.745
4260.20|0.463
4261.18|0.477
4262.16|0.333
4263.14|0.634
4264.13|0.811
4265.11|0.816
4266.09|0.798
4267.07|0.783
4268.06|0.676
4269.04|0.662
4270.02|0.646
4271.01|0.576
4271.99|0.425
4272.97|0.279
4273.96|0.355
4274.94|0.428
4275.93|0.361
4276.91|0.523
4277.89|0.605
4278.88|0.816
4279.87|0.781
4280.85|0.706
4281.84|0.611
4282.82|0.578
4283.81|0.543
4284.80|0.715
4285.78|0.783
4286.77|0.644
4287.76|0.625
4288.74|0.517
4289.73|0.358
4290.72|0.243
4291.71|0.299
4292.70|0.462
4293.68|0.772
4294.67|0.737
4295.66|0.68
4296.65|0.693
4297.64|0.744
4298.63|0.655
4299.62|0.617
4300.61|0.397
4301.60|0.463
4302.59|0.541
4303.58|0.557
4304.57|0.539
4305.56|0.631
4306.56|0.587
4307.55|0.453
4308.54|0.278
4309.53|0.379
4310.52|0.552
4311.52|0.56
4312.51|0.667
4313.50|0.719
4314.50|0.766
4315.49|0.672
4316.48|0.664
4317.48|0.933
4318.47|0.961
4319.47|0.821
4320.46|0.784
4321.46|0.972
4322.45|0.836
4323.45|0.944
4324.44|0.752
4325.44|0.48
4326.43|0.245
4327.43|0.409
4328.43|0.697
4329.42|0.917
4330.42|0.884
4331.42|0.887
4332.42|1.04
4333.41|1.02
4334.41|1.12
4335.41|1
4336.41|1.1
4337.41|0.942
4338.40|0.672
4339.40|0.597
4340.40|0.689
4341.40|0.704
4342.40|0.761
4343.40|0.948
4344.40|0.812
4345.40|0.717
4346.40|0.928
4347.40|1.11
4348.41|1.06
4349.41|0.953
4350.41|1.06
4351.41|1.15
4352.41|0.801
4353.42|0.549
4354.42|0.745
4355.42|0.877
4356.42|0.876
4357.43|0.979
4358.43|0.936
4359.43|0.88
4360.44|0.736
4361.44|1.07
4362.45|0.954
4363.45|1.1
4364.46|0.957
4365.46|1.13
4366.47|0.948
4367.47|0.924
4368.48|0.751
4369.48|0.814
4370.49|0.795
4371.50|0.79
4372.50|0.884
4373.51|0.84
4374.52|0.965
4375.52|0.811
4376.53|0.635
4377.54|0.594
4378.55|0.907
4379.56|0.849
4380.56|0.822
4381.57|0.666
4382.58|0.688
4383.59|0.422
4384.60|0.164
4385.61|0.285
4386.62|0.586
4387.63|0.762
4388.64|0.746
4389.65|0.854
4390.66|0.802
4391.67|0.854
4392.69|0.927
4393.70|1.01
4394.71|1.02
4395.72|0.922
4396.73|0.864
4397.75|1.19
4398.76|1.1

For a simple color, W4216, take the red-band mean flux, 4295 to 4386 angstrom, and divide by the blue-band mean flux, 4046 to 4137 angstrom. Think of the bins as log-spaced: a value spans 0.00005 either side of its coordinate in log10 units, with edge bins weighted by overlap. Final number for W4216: 1.3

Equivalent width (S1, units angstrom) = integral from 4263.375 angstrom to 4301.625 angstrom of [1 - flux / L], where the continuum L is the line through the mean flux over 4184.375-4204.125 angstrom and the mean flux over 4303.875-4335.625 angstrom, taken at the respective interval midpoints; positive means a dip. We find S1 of 4.9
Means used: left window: 0.601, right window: 0.721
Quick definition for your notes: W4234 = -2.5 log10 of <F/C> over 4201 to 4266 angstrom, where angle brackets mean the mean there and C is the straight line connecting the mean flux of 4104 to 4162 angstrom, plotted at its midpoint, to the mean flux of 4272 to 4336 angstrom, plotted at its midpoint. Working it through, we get 0.13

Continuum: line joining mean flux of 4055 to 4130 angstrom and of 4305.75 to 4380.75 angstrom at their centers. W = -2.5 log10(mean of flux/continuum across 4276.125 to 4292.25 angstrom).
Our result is 0.30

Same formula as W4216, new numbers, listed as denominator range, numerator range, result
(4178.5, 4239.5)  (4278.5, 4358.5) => 1.26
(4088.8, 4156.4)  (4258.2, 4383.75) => 1.16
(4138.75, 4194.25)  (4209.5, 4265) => 0.87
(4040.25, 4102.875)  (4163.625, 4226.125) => 1.07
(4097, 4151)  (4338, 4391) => 1.35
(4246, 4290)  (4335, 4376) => 1.51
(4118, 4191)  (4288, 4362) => 1.17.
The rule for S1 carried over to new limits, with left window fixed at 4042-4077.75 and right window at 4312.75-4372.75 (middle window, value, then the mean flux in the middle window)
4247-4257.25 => 3.10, 0.521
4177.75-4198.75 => 0.23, 0.666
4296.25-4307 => 2.96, 0.583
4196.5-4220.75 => 2.43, 0.628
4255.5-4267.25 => 2.27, 0.613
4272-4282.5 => 3.19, 0.542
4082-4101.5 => -4.63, 0.695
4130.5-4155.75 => 1.66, 0.581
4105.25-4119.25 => -0.90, 0.623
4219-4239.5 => 8.21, 0.432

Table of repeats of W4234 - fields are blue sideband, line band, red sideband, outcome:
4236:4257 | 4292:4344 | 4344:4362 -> 0.140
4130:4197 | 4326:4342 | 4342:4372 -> 0.080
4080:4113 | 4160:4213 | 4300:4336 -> 0.067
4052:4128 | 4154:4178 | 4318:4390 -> 0.041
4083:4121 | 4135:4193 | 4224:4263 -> -0.097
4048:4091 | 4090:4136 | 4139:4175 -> -0.046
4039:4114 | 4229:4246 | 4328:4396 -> 0.318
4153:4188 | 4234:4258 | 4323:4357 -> 0.246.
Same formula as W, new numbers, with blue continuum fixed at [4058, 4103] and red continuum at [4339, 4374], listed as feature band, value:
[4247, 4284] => 0.34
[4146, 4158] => 0.11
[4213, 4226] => 0.23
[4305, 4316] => 0.41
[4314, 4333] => 0.10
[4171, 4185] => 0.10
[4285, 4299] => 0.35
